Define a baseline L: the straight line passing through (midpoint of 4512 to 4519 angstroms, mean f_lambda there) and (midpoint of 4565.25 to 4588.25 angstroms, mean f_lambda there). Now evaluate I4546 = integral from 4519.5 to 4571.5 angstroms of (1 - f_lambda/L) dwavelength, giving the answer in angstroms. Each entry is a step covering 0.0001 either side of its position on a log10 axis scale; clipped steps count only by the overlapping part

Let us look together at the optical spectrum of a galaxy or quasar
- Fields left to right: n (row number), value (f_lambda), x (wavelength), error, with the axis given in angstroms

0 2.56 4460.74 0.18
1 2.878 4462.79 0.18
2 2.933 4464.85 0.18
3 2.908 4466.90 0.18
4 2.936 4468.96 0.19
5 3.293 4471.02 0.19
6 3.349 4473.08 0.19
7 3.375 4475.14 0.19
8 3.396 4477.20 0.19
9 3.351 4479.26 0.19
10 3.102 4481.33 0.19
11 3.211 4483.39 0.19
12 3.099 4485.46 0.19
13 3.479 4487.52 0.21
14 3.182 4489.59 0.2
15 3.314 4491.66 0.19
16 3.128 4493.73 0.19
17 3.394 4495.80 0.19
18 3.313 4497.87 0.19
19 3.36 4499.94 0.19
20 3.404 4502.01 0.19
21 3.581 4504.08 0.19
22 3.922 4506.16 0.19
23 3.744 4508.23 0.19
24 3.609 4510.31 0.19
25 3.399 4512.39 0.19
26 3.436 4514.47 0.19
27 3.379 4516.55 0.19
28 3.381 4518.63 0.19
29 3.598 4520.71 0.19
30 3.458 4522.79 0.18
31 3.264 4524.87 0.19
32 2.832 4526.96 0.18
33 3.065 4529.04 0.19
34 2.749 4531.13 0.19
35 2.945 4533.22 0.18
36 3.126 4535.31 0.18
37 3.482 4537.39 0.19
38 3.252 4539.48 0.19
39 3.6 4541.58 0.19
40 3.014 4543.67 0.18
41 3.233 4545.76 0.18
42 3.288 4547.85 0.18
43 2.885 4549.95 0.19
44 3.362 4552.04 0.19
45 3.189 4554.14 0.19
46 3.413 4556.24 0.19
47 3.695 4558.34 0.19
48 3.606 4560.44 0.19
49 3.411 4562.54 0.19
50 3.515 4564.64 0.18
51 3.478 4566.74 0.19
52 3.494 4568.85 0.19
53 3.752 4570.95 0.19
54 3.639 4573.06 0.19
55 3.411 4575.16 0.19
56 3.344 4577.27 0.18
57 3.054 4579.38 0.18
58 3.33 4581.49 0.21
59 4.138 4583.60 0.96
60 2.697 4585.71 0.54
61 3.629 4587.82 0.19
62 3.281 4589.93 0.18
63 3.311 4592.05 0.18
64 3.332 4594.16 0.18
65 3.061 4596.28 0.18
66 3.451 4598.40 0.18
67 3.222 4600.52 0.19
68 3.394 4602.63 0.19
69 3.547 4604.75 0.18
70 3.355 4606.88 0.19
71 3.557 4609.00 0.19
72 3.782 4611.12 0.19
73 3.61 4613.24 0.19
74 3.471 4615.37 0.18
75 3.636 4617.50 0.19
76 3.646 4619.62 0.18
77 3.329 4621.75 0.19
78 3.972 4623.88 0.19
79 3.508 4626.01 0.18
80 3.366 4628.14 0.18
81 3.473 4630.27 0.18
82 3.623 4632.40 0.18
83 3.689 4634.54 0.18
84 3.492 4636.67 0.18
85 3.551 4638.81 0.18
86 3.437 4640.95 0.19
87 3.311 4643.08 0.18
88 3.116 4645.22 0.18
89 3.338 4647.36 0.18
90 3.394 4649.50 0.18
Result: 1.8 angstroms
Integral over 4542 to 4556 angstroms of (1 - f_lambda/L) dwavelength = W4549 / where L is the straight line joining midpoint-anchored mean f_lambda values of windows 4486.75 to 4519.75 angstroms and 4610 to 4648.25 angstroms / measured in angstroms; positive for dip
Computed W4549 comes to 1.10 angstroms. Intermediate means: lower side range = 3.44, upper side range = 3.52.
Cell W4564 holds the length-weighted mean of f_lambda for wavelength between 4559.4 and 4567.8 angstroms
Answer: 3.5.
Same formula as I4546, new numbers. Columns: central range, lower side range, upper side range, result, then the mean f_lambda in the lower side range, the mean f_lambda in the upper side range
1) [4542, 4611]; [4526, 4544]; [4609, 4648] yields -1.8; 3.12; 3.52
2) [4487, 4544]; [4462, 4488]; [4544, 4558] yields -2.3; 3.17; 3.24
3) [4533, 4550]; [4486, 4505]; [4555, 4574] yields 1.2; 3.34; 3.55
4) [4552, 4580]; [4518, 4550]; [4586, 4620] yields -1.3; 3.21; 3.43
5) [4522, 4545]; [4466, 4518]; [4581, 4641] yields 1.6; 3.35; 3.48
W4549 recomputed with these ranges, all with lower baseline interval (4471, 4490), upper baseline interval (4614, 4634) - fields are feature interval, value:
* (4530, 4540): 0.8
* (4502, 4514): -1.0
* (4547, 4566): 0.3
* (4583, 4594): 0.4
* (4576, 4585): 0.1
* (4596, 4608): 0.6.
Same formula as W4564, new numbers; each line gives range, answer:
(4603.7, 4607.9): 3.44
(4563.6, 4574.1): 3.57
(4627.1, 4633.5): 3.49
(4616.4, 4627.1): 3.62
